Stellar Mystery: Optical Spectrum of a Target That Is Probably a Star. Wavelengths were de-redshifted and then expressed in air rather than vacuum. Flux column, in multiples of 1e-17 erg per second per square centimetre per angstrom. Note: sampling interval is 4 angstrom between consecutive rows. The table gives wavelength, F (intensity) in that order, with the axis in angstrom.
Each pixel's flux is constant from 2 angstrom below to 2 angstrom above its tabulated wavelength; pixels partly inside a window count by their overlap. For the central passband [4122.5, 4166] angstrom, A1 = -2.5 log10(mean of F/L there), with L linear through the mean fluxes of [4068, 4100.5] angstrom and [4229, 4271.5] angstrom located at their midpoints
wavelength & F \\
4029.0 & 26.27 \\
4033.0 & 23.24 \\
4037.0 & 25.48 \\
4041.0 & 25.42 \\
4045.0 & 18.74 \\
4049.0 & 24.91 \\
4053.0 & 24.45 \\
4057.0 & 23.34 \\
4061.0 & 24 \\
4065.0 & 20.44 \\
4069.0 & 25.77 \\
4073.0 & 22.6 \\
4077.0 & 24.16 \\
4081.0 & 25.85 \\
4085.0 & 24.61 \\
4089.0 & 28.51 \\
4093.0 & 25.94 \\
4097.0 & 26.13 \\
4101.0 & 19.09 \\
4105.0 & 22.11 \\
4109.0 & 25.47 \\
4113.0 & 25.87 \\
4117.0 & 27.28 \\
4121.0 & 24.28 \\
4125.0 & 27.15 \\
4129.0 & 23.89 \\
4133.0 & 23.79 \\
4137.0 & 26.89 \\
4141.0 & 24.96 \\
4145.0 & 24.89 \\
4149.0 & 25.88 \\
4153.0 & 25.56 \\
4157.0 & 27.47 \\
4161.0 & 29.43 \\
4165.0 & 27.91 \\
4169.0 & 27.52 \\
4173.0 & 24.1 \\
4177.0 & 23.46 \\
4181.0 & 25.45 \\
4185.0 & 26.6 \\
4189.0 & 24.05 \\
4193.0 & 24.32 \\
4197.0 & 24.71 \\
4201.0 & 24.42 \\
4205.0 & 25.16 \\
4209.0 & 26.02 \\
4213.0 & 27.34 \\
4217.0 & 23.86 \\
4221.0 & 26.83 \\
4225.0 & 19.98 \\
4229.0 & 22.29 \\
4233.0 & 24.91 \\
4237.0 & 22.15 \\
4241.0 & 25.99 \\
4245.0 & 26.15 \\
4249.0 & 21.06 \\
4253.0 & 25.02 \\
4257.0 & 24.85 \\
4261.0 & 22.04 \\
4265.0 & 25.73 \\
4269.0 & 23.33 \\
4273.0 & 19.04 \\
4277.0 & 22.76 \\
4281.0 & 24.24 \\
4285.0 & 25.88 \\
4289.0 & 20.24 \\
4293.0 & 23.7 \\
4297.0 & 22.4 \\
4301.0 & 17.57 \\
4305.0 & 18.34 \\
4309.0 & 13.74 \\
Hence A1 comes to -0.06 mag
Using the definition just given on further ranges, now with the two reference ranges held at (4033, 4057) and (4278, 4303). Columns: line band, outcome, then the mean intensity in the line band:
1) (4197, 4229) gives -0.08 mag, 24.6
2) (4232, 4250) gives -0.07 mag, 24.2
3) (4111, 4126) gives -0.12 mag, 26.1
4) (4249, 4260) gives -0.07 mag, 24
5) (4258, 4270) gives -0.06 mag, 23.8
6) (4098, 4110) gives 0.05 mag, 22.3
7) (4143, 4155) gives -0.10 mag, 25.4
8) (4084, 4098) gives -0.13 mag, 26.4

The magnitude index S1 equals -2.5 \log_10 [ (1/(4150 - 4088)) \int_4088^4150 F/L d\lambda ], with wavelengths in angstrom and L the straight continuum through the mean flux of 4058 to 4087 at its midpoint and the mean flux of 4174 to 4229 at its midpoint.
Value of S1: -0.04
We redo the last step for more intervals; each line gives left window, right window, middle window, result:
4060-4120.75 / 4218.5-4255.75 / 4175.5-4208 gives -0.035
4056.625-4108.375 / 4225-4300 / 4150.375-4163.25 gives -0.156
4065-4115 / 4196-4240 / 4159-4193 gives -0.067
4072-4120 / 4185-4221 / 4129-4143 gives -0.003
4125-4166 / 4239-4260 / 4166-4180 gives 0.017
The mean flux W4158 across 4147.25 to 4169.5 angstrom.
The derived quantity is 27.3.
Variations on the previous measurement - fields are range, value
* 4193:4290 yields 24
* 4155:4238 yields 25.2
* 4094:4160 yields 25.1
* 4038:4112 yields 24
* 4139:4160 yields 25.9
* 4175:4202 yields 24.7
